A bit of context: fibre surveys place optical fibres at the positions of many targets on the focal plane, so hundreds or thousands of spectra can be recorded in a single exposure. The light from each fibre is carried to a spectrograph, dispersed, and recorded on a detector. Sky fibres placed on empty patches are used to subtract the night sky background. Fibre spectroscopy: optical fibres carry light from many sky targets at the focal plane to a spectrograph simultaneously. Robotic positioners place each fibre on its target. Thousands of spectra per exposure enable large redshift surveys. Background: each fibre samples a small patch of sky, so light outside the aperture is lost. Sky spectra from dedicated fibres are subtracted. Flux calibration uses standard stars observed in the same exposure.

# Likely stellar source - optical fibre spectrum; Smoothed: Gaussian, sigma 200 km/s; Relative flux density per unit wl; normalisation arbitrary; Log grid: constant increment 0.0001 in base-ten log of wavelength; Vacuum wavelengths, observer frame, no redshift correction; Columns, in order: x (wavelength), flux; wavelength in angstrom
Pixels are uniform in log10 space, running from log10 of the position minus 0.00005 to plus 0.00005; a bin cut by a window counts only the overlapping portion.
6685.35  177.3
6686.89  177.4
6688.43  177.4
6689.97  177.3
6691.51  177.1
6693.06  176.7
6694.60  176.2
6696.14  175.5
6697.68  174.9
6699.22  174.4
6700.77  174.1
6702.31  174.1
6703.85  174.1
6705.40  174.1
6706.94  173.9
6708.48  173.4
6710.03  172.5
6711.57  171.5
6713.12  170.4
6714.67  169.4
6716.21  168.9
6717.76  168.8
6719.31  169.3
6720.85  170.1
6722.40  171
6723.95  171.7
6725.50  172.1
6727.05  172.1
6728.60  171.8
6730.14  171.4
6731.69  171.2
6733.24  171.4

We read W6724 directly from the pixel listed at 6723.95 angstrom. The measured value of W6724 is 171.7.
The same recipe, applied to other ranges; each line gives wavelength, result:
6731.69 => 171.2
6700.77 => 174.1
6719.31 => 169.3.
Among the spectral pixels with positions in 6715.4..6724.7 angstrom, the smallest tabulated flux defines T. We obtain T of 168.8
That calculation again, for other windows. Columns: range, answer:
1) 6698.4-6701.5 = 174.1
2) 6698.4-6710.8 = 172.5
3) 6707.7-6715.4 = 169.4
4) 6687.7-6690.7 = 177.3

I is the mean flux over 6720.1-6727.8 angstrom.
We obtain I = 171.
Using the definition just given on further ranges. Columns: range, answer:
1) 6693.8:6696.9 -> 176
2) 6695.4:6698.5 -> 175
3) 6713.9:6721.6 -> 169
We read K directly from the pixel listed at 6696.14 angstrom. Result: 175.5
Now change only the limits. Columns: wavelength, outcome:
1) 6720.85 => 170.1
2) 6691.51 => 177.1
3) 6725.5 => 172.1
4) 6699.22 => 174.4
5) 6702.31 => 174.1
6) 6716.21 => 168.9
